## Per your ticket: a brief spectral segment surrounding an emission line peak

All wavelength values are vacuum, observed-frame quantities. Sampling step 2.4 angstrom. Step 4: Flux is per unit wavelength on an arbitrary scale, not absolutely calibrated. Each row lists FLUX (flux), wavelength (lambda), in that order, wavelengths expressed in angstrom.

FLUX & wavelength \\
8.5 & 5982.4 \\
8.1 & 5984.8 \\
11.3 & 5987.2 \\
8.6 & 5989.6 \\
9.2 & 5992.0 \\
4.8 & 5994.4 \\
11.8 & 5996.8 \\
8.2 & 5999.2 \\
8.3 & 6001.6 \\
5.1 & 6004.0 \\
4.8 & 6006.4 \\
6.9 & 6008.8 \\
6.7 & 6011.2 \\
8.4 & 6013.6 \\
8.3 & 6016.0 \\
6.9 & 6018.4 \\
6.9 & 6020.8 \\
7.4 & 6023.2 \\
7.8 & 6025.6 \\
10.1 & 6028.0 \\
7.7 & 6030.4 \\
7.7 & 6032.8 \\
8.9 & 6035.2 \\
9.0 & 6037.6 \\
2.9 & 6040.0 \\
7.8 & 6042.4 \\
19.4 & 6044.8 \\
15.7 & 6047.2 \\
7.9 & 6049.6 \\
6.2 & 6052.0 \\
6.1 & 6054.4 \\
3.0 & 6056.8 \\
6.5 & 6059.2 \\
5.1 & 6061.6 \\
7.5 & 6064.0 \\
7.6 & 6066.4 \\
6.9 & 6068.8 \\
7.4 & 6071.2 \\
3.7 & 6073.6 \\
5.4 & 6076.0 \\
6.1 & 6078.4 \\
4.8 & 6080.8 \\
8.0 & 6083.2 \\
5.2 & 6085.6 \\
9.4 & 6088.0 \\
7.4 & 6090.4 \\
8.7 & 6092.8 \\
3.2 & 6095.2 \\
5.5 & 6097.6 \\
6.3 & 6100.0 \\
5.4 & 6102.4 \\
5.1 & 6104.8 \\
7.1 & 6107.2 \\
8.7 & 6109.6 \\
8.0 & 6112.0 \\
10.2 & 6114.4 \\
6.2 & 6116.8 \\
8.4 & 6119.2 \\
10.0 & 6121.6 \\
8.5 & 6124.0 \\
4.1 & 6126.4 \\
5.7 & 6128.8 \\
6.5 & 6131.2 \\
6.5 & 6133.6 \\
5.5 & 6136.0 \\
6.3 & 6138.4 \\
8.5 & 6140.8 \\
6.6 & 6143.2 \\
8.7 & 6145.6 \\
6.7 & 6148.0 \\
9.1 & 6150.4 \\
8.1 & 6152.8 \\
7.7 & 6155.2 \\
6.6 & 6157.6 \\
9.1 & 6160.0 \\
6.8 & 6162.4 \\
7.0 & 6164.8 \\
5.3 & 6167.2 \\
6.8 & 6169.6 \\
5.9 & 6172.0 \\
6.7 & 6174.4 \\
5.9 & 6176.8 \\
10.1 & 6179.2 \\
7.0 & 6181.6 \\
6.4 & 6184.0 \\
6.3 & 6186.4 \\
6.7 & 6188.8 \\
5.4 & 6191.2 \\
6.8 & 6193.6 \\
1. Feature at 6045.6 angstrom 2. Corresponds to [O III]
